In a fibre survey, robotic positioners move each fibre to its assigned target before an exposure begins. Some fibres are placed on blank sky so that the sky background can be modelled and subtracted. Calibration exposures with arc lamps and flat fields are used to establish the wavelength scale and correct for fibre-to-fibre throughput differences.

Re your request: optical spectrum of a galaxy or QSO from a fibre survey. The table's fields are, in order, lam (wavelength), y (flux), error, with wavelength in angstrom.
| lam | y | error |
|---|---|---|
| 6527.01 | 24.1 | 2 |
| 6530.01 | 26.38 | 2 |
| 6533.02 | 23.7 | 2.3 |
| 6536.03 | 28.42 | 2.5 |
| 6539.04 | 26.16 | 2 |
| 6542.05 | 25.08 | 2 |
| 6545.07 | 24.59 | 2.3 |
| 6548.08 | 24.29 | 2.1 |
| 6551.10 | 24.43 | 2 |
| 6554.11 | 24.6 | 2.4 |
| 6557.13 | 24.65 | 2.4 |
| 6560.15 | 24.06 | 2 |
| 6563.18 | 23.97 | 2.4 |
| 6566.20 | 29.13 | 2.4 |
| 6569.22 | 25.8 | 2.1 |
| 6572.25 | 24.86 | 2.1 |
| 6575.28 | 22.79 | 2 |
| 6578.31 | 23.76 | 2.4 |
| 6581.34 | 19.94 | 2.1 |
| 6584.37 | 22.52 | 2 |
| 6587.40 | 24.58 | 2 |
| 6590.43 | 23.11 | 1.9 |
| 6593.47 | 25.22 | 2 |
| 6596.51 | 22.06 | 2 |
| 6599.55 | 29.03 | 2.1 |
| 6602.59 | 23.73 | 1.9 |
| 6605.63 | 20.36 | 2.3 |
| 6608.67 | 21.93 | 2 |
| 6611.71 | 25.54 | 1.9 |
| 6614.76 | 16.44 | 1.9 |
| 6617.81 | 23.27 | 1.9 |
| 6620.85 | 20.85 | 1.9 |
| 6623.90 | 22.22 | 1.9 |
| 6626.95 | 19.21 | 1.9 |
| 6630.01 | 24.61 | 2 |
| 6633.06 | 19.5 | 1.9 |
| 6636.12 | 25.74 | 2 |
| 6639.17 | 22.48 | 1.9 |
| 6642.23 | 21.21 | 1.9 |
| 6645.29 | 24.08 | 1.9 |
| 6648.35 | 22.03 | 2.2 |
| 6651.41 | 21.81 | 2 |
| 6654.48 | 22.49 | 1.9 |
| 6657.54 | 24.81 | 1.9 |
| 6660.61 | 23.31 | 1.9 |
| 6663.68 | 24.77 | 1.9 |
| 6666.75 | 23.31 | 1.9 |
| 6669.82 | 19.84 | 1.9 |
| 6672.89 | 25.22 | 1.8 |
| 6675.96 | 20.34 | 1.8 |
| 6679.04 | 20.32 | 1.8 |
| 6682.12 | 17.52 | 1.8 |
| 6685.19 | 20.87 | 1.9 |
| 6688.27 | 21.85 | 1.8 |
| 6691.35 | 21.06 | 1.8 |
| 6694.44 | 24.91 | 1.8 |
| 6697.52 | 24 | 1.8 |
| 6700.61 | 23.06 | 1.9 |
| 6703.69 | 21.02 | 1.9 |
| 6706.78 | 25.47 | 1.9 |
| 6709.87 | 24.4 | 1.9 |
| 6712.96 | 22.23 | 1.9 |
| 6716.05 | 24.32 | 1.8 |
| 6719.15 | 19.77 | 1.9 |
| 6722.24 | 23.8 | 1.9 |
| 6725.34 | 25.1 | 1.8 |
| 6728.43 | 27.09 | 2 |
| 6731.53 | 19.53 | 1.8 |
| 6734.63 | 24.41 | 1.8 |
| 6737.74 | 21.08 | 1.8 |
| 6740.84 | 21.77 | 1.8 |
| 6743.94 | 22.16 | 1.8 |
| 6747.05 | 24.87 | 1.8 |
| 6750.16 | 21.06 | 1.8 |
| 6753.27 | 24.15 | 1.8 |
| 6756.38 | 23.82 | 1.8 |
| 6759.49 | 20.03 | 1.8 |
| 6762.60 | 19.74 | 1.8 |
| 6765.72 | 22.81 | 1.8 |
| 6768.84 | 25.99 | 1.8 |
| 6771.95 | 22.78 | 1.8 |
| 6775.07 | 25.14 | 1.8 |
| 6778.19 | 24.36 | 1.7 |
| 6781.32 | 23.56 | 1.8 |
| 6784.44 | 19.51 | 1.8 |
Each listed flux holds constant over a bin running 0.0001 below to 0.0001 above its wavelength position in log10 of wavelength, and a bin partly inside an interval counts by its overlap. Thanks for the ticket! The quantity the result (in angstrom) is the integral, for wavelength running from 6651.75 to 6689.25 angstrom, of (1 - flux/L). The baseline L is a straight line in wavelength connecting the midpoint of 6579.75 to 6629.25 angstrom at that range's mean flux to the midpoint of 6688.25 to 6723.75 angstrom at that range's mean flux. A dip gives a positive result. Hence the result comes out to 1.3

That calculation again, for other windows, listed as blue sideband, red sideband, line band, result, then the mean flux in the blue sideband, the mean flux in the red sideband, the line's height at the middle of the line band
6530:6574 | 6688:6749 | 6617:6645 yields 2.4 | 25.3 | 23.1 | 24.3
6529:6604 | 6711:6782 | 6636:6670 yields 1.2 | 24.7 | 23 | 23.9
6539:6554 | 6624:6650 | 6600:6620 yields 0.7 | 24.8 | 22.3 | 23.1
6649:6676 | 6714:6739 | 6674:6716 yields 1.6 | 23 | 23.1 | 23.1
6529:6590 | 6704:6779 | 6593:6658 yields 4.1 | 24.6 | 23.1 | 24.1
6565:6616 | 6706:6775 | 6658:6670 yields 0.0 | 23.6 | 23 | 23.3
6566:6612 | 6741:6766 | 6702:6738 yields -1.1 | 23.8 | 22.3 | 22.6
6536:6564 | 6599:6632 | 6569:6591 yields 0.3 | 24.9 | 22.2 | 23.7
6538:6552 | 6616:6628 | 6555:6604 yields -2.2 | 24.9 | 21.4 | 23.3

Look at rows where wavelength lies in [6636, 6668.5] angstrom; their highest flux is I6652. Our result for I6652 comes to 25.74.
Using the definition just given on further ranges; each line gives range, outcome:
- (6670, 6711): 25.47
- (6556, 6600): 29.13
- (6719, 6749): 27.09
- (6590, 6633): 29.03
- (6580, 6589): 24.58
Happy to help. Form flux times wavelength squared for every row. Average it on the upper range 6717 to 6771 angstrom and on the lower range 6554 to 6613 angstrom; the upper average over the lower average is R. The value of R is 1.0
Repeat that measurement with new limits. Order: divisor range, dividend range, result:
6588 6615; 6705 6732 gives 1.05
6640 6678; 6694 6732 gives 1.05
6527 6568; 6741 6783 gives 0.97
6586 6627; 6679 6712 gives 1.01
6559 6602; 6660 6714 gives 0.95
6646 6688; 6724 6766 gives 1.05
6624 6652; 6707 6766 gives 1.05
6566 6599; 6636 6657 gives 0.97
